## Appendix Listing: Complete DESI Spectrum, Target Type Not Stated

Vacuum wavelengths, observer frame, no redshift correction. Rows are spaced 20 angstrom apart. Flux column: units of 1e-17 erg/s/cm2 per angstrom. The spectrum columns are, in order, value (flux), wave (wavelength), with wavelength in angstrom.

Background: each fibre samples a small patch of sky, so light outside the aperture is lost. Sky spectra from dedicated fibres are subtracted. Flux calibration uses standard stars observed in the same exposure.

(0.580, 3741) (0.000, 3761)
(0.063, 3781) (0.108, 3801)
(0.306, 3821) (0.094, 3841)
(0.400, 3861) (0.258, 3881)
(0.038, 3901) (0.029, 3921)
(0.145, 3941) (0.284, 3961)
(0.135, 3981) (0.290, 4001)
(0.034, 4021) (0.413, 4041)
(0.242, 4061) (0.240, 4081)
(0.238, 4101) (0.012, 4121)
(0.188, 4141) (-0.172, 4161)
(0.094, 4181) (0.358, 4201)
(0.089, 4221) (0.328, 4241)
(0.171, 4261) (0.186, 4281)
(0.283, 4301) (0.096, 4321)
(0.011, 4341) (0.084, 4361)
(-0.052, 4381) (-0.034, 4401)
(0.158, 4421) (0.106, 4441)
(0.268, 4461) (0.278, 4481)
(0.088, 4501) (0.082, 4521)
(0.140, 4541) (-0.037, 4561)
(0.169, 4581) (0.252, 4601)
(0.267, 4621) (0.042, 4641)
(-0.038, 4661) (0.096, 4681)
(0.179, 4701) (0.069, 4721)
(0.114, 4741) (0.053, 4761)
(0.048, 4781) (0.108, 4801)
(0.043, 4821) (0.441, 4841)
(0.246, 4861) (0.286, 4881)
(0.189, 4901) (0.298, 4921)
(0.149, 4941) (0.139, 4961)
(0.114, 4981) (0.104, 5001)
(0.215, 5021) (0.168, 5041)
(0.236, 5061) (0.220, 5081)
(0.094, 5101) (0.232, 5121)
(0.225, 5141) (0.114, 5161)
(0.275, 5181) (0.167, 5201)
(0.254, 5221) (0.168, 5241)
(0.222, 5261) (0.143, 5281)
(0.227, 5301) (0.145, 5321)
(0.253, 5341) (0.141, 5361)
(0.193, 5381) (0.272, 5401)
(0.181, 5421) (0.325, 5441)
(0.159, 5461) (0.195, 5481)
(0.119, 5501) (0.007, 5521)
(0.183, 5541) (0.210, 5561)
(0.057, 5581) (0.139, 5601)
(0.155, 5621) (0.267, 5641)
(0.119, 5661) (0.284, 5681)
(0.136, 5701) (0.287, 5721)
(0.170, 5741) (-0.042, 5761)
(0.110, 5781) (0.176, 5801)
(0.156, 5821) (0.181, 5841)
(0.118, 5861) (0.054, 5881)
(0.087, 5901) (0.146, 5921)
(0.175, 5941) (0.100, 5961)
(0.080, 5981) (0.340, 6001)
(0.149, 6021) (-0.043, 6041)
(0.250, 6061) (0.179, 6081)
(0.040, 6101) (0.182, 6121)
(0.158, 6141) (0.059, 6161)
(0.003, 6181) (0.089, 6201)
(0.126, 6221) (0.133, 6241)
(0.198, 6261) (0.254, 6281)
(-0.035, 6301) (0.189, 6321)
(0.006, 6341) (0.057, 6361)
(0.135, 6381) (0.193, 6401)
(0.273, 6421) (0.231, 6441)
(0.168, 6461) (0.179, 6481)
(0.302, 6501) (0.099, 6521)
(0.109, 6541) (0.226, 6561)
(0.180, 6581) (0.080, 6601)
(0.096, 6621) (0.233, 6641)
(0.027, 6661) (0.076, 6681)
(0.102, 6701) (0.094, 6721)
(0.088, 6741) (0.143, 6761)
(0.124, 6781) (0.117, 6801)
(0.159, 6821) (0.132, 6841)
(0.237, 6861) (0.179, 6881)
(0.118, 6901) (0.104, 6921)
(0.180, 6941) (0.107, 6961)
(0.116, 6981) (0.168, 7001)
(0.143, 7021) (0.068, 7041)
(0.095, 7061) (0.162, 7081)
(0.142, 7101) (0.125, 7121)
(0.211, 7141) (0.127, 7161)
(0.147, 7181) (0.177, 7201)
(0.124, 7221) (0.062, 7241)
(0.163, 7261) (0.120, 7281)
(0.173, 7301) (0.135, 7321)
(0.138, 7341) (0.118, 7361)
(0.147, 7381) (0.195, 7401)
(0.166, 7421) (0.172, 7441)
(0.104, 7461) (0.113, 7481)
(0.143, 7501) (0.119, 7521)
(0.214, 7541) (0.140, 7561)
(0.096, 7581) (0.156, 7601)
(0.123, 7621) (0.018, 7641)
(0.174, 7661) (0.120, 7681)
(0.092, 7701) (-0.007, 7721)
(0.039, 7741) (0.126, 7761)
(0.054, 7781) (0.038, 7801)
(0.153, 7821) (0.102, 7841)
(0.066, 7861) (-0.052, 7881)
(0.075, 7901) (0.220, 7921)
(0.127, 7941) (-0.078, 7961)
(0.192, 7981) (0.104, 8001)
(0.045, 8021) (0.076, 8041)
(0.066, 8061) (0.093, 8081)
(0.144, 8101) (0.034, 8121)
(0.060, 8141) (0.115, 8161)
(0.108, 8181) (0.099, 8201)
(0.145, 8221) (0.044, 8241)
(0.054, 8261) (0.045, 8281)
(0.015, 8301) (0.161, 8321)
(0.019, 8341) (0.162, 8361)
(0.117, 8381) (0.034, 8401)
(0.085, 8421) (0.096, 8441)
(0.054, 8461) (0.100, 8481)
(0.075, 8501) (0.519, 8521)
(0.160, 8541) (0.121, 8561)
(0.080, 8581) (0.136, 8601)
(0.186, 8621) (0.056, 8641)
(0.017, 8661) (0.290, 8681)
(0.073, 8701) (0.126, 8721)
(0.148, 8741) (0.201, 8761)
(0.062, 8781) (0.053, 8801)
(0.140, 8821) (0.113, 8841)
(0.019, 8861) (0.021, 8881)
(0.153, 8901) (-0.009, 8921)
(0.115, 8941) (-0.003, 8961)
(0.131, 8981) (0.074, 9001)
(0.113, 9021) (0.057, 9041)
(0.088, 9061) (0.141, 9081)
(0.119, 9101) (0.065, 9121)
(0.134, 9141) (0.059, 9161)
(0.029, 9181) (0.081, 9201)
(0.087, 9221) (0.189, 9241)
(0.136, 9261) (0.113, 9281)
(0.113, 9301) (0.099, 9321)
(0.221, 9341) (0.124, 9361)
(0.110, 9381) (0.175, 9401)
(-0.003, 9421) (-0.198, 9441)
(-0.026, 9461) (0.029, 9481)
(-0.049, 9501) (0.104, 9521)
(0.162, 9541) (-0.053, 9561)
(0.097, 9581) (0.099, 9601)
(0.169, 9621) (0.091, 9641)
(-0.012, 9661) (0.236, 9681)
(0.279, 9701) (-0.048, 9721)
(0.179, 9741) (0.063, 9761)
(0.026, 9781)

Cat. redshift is 0.299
